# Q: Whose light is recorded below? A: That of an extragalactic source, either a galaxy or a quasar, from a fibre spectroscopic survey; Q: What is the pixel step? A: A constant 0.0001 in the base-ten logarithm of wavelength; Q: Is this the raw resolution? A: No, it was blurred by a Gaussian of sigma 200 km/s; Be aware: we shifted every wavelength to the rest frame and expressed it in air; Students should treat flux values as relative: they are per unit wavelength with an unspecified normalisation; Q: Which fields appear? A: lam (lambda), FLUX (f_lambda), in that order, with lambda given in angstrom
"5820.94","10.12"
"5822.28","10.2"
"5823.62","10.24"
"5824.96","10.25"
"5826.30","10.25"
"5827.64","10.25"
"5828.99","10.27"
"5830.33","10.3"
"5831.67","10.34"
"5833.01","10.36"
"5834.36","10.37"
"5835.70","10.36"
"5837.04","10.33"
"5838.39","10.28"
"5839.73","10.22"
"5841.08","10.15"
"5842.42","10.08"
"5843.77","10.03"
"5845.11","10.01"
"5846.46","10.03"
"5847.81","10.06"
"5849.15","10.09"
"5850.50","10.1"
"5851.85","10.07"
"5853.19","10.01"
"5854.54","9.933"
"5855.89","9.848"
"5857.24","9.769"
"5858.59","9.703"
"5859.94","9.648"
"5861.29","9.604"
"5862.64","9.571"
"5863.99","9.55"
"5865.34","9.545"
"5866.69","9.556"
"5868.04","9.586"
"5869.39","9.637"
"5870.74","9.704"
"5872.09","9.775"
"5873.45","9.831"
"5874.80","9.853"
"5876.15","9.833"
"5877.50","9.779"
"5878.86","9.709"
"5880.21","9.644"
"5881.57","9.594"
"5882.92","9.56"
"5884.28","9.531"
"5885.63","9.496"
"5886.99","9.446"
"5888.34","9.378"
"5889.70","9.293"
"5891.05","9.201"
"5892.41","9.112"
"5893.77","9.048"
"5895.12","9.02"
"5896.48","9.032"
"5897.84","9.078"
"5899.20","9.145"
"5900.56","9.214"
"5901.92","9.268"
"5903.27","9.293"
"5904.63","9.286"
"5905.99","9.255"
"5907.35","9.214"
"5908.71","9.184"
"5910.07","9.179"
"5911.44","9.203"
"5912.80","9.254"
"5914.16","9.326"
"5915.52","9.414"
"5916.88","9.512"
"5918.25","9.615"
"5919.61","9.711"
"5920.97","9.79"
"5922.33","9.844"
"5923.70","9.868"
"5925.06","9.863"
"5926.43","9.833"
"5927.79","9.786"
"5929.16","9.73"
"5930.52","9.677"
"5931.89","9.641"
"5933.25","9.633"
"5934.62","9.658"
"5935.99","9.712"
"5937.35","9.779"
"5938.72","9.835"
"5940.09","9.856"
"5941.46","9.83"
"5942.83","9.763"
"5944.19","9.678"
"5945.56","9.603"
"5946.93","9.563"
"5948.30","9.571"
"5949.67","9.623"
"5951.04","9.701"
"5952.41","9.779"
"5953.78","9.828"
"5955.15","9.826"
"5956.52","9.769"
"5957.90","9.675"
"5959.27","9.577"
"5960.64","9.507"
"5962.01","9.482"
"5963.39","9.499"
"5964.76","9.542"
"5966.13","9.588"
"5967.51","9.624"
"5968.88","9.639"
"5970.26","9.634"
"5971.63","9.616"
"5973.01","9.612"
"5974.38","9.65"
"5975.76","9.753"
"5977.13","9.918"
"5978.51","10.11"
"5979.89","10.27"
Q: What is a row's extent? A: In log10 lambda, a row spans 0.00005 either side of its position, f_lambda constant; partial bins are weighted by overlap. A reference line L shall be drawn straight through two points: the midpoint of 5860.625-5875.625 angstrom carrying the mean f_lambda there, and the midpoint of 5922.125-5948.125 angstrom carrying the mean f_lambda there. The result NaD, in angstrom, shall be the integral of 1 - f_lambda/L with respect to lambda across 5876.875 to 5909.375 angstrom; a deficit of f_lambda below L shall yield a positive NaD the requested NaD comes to 1.23 angstrom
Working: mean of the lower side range 9.66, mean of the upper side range 9.74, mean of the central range 9.32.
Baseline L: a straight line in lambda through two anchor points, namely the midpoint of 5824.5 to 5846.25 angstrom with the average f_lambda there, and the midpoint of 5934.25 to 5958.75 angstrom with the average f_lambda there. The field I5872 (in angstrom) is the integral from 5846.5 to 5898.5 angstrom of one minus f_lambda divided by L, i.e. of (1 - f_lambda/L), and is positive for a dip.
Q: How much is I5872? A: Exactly 2.33 angstrom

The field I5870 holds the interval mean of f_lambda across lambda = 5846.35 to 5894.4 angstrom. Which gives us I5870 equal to 9.66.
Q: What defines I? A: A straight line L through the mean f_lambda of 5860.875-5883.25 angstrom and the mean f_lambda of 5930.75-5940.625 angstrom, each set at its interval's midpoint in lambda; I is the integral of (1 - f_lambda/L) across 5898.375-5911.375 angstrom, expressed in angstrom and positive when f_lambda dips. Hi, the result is 0.6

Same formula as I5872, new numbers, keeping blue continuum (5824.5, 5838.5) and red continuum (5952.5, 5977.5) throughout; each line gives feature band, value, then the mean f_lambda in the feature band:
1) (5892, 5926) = 2.0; 9.35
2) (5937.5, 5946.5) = 0.0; 9.75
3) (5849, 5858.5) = 0.2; 9.95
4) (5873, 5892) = 0.9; 9.57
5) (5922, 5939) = 0.1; 9.75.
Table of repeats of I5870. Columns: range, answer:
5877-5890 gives 9.54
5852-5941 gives 9.55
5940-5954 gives 9.7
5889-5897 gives 9.12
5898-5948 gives 9.55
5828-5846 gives 10.2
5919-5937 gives 9.75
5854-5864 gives 9.7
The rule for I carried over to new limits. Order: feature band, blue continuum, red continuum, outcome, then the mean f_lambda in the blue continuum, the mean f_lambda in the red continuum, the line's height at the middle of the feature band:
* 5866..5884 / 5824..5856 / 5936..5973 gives 0.6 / 10.2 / 9.67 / 10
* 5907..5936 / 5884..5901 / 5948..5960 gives -0.4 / 9.22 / 9.71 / 9.45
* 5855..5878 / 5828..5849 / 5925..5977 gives 0.9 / 10.2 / 9.68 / 10.1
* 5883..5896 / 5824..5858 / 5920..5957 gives 0.9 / 10.1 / 9.74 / 9.95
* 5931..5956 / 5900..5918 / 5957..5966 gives -0.7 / 9.29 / 9.55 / 9.46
